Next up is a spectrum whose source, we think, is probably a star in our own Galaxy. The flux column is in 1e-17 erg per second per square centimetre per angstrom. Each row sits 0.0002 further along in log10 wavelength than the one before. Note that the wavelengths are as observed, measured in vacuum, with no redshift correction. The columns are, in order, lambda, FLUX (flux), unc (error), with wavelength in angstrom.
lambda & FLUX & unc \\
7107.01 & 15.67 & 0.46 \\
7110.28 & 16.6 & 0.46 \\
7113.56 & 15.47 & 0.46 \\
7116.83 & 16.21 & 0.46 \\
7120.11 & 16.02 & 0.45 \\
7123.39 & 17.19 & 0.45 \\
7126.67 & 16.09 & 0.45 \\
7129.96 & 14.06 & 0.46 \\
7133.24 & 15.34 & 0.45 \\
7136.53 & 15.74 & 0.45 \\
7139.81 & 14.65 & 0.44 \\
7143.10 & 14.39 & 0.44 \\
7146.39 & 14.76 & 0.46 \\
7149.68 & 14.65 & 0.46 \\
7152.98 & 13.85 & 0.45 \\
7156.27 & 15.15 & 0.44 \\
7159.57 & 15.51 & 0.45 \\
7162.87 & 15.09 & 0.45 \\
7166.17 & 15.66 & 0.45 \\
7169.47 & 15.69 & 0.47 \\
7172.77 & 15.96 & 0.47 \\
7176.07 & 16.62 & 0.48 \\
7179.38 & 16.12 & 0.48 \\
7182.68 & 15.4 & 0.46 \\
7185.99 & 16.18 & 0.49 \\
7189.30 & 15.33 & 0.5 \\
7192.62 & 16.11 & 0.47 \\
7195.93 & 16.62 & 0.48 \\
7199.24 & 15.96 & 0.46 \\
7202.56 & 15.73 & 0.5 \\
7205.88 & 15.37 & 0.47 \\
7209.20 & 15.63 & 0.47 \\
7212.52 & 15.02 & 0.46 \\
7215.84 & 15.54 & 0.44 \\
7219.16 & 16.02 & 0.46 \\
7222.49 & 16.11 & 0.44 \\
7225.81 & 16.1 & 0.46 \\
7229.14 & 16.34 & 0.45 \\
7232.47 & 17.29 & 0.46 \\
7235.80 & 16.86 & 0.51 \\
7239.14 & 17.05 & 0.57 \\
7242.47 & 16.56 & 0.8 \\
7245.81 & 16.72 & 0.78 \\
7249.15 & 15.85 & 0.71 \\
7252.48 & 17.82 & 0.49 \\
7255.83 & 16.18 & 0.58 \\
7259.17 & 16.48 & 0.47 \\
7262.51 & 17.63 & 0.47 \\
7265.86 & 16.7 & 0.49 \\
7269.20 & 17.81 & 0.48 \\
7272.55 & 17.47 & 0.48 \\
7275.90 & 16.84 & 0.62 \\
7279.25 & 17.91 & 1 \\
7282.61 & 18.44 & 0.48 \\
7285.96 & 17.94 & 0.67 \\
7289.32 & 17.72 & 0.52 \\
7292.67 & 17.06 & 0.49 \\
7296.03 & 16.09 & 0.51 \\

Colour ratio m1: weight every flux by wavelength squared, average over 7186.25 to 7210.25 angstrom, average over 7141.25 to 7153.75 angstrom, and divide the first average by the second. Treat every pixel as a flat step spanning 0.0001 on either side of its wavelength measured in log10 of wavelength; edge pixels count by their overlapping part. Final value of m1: 1.1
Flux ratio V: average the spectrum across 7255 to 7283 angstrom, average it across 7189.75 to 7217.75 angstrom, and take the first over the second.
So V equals 1.10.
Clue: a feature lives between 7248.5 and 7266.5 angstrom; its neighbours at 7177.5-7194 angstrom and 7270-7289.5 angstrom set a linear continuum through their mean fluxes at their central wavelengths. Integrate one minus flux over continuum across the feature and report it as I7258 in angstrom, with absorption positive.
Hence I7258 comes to 0.46 angstrom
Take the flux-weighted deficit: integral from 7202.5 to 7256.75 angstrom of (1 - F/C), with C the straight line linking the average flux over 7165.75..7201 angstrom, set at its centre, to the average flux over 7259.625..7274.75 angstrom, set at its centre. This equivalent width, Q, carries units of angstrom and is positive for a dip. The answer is 1.5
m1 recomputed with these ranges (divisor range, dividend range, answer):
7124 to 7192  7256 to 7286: 1.17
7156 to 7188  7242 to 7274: 1.10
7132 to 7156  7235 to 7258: 1.16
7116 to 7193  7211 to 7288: 1.12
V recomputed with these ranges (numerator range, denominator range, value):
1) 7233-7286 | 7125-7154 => 1.15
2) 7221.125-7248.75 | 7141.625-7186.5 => 1.08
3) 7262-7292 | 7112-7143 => 1.13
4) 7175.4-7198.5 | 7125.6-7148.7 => 1.07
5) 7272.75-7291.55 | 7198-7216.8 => 1.14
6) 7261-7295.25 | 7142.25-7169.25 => 1.17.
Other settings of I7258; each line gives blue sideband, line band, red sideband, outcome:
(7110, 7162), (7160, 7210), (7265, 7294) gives 0.8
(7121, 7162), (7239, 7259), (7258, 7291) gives 0.5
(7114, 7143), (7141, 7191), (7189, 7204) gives 1.5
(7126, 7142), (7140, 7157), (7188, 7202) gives 0.9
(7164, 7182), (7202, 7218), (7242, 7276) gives 0.9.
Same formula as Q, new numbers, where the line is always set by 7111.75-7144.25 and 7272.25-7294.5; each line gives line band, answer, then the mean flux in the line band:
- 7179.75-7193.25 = 0.46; 15.8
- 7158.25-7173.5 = 0.46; 15.6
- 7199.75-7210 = 0.59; 15.6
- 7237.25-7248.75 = 0.27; 16.7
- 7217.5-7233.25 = 0.49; 16.3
